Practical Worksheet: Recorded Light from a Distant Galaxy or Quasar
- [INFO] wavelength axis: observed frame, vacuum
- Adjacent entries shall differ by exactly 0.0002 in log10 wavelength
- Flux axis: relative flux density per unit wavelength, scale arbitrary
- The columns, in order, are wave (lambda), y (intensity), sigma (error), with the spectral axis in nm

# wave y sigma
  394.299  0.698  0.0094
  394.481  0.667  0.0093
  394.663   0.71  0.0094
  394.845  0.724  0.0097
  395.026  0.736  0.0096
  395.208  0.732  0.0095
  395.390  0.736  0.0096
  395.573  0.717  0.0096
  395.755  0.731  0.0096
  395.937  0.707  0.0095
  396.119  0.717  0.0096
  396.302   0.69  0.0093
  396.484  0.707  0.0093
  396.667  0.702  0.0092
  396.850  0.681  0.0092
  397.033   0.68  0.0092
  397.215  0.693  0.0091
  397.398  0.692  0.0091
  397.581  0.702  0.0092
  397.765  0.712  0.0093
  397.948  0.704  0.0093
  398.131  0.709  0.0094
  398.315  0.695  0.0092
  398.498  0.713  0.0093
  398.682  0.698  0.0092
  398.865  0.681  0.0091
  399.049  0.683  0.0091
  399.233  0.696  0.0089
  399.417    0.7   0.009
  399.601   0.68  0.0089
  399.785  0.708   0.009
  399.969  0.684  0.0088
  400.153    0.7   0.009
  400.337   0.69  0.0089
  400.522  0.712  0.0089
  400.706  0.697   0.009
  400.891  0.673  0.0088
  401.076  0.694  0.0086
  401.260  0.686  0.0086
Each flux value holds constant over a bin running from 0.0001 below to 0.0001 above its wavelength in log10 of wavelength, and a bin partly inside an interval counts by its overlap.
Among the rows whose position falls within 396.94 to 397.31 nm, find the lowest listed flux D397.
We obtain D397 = 0.68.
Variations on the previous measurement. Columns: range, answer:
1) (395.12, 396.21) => 0.707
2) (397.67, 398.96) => 0.681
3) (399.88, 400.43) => 0.684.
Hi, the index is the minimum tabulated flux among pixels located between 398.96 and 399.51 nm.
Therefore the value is 0.683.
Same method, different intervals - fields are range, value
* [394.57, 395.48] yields 0.71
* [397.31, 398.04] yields 0.692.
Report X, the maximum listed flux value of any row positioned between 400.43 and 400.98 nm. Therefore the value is 0.712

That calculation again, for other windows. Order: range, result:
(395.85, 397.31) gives 0.717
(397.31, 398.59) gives 0.713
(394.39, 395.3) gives 0.736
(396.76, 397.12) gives 0.681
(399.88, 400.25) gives 0.7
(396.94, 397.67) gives 0.702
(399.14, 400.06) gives 0.708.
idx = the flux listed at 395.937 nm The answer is 0.707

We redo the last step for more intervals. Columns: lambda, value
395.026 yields 0.736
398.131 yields 0.709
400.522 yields 0.712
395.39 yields 0.736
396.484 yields 0.707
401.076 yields 0.694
